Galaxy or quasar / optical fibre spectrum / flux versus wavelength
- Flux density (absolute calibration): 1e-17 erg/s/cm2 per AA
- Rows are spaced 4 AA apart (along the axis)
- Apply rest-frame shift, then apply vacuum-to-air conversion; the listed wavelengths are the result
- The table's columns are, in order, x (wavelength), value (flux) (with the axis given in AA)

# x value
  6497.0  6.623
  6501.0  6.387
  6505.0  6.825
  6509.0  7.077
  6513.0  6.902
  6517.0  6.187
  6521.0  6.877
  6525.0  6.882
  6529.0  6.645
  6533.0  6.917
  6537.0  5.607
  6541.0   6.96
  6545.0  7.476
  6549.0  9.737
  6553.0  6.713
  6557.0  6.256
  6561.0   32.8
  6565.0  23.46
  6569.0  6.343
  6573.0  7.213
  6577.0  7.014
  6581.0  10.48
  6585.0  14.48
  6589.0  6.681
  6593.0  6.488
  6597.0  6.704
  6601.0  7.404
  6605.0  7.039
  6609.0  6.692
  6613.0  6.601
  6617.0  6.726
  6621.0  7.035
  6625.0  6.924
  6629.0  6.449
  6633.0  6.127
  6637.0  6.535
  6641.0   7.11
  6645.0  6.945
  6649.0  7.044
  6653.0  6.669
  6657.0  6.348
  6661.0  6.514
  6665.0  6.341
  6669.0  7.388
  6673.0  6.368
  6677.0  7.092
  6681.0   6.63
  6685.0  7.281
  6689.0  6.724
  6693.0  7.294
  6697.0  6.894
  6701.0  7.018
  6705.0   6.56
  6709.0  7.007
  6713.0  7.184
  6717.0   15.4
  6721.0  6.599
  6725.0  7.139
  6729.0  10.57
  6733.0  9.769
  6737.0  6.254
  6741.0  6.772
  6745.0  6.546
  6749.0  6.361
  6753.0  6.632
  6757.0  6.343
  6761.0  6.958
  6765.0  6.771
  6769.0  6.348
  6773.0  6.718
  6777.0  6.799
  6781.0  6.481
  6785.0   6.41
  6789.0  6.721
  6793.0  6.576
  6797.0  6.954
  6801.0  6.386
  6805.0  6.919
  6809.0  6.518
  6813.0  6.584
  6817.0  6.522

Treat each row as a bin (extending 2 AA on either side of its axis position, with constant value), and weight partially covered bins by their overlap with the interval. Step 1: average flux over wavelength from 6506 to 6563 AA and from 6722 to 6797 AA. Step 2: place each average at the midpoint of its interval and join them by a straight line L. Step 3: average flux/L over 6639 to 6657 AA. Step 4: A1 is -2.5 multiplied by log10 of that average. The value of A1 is 0.147 mag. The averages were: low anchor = 8.75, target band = 6.88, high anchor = 7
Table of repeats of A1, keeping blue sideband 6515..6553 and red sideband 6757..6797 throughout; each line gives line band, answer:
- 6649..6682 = 0.02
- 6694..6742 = -0.20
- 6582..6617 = -0.13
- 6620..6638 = 0.04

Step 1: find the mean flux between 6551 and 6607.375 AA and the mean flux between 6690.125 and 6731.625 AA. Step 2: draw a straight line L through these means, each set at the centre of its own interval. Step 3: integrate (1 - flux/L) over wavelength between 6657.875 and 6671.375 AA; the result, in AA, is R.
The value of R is 3.5 AA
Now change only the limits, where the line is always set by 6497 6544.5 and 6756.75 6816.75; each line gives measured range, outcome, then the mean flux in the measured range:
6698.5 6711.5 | -0.4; 6.88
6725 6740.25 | -4.2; 8.47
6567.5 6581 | -1.5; 7.41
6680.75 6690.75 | -0.4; 6.93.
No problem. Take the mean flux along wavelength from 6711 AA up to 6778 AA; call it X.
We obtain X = 7.61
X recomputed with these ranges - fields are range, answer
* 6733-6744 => 7.11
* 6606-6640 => 6.66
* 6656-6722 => 7.36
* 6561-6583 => 12.9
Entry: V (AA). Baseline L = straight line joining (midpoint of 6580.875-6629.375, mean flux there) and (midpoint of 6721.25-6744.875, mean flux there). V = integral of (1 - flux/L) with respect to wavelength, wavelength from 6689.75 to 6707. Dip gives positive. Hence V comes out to 1.9 AA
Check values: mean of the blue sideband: 7.6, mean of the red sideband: 7.87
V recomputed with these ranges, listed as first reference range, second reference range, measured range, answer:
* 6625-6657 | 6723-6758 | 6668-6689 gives 0.2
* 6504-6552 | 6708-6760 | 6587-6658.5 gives 6.3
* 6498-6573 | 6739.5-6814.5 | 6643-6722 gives 3.1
